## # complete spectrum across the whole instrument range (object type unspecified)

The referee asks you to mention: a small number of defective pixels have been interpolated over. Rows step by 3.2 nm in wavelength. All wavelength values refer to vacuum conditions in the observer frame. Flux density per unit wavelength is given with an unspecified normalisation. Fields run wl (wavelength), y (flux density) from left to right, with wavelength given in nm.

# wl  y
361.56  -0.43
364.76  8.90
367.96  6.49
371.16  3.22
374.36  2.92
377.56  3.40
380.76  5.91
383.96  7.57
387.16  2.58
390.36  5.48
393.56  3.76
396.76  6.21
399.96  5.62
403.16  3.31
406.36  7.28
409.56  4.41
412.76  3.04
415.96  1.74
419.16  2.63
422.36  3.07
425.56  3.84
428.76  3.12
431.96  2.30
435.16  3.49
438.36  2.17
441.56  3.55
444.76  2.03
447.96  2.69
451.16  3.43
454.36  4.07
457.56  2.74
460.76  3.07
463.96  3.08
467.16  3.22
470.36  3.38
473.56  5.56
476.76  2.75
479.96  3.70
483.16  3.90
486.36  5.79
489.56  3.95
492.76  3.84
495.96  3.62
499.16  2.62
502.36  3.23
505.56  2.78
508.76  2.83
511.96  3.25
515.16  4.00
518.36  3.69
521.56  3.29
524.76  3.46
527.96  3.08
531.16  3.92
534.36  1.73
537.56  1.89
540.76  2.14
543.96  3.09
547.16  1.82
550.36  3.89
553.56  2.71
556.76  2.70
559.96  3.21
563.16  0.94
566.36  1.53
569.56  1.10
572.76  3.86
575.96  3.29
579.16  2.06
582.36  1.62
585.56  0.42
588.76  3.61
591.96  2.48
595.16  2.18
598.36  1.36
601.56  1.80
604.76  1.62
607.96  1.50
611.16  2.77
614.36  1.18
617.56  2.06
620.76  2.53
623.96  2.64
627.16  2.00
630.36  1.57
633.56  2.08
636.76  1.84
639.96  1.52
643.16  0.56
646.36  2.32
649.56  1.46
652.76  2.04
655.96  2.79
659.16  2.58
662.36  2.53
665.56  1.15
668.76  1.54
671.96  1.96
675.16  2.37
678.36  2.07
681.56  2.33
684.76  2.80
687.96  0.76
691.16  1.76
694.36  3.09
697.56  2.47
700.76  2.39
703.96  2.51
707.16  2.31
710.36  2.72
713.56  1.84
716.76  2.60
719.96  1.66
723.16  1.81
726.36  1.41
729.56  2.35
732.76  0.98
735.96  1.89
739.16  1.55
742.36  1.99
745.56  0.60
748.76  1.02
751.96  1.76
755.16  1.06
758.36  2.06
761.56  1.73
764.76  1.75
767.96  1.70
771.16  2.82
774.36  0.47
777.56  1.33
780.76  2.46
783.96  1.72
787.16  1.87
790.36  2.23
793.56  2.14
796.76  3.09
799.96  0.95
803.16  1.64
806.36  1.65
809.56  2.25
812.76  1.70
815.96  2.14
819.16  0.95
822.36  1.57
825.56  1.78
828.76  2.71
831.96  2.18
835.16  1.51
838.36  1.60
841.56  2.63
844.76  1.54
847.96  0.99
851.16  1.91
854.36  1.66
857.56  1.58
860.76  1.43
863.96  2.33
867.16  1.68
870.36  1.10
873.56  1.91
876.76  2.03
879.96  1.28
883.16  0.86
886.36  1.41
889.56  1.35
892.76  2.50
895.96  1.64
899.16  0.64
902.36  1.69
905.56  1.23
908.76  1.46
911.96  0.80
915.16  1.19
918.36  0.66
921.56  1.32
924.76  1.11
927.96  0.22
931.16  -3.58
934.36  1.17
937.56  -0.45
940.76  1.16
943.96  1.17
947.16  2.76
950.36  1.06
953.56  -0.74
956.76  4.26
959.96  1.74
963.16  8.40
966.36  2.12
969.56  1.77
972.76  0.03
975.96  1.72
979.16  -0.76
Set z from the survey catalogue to 1.585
